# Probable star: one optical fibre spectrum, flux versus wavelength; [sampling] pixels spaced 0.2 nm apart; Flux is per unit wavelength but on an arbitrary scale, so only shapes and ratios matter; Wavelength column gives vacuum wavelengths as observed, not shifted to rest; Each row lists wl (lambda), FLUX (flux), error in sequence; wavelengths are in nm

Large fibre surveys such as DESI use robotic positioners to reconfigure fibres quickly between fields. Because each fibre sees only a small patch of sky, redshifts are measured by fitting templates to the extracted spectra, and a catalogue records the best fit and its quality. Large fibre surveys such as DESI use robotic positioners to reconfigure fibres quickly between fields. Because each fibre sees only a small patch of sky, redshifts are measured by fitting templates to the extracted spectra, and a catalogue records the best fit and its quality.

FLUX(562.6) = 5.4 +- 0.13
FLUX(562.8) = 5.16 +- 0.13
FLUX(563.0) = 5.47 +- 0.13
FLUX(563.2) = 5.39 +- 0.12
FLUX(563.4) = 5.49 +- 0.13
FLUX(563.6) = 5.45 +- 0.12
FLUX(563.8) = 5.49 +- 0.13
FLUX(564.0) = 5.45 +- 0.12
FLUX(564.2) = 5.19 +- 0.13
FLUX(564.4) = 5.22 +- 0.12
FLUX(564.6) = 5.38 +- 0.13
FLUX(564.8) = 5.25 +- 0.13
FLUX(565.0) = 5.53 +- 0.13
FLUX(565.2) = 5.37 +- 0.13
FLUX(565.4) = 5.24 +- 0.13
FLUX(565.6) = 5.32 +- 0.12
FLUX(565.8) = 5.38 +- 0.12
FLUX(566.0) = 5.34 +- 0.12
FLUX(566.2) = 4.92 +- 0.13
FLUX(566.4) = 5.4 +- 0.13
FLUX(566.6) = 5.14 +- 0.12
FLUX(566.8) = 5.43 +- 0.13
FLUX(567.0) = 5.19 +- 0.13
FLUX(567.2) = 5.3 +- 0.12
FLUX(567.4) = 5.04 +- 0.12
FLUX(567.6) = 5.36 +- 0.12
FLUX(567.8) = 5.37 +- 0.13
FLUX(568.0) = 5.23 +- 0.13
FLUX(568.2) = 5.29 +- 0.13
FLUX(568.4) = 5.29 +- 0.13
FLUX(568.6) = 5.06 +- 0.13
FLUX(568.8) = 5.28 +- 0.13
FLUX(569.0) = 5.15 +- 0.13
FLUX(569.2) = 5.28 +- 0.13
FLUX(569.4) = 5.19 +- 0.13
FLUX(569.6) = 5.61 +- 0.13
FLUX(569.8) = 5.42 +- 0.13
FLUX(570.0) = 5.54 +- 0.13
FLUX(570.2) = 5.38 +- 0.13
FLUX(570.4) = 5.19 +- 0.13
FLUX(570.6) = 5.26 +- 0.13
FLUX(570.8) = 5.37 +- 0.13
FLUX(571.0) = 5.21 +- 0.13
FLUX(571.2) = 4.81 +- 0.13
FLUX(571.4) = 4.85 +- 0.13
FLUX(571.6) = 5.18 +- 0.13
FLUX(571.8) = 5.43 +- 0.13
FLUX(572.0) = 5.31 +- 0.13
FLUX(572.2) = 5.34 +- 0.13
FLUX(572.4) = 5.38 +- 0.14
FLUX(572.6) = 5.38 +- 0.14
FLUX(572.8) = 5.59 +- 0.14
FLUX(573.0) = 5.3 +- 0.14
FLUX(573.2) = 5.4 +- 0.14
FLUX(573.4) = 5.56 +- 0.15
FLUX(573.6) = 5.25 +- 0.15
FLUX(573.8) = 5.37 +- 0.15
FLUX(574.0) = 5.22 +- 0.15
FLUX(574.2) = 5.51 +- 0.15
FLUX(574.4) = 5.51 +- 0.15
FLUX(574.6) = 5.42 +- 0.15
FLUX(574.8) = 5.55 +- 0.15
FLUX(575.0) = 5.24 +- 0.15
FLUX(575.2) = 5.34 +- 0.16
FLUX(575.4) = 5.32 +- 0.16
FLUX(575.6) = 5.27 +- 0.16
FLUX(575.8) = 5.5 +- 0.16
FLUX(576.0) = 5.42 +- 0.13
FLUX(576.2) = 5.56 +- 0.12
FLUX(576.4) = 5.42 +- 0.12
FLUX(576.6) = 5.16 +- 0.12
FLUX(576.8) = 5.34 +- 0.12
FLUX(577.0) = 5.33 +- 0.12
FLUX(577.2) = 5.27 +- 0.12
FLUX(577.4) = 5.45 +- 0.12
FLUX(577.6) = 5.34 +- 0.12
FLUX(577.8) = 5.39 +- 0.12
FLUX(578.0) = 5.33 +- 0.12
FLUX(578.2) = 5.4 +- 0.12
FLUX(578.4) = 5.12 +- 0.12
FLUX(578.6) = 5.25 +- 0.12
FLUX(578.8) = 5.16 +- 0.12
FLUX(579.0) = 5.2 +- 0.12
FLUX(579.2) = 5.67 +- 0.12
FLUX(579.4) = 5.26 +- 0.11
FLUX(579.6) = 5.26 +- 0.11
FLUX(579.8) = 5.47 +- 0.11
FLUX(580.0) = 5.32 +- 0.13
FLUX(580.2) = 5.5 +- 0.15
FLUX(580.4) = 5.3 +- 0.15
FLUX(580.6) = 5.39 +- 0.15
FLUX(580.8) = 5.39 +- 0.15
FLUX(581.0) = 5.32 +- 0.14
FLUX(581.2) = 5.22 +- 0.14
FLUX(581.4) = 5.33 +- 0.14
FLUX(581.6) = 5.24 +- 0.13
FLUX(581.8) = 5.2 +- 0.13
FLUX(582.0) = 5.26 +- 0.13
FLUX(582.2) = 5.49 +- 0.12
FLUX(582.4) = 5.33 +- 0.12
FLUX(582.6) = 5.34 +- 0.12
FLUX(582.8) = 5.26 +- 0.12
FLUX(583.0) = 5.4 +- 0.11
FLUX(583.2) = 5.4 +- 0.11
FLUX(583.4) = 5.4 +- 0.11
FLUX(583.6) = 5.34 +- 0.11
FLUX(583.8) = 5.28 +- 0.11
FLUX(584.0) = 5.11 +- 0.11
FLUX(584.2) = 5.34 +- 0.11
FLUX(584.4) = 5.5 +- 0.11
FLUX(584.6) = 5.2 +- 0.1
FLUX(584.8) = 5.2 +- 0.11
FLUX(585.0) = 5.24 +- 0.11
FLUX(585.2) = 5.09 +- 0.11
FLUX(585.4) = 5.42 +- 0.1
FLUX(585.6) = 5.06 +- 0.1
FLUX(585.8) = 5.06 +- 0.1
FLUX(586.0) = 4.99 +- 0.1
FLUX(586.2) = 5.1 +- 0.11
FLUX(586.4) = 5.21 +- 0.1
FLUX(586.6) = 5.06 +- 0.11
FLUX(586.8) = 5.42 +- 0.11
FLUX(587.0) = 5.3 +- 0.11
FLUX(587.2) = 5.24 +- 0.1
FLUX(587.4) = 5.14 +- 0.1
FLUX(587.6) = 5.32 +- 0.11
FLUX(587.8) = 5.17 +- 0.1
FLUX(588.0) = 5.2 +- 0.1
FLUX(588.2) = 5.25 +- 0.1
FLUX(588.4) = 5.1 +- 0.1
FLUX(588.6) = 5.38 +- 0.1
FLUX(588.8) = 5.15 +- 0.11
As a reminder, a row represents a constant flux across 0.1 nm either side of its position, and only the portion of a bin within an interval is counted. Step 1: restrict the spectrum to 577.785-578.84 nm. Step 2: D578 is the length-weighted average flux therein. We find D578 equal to 5.27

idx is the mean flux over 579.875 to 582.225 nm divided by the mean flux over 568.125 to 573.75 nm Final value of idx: 1.0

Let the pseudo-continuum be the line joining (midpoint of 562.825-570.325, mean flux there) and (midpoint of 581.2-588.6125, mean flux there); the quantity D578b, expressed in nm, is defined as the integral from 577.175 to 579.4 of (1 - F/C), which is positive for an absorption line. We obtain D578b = -0.021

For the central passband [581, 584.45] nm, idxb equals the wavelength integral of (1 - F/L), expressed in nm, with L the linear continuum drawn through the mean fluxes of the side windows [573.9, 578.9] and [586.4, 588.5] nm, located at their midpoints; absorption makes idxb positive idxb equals -0.027 nm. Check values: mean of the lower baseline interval 5.35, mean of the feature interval 5.32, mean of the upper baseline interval 5.22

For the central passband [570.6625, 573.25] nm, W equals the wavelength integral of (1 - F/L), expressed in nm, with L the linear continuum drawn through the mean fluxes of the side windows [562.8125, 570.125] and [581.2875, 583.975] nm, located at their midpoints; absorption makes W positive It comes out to 0.02 nm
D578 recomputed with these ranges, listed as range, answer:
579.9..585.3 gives 5.31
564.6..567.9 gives 5.29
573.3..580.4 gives 5.36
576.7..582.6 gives 5.33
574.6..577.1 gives 5.37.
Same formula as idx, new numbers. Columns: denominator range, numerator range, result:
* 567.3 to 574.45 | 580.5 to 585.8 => 1.00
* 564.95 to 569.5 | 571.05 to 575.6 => 1.01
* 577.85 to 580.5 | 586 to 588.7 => 0.98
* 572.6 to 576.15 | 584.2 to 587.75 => 0.97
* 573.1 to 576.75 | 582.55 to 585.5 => 0.98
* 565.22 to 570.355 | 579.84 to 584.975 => 1.01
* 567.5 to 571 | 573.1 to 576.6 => 1.02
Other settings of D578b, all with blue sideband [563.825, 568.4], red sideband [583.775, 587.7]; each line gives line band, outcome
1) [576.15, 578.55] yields -0.04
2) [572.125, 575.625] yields -0.09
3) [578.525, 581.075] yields -0.05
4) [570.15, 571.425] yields 0.03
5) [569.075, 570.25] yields -0.03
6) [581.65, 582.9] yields -0.02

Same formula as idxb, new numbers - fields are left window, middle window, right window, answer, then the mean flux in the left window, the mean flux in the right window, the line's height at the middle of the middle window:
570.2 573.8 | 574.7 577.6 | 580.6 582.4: -0.04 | 5.29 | 5.31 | 5.3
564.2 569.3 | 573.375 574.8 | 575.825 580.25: -0.02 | 5.27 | 5.35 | 5.32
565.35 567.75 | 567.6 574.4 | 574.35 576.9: 0.02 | 5.26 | 5.39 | 5.32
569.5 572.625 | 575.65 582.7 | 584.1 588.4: -0.12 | 5.29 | 5.21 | 5.25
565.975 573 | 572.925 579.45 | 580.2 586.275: -0.11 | 5.27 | 5.28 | 5.27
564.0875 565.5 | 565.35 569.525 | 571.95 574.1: 0.06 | 5.31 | 5.37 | 5.33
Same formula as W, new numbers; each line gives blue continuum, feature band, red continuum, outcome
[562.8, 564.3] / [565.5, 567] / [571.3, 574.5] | 0.032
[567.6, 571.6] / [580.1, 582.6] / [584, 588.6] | -0.052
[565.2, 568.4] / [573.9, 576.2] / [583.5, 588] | -0.067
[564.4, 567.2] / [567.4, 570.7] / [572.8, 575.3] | 0.023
